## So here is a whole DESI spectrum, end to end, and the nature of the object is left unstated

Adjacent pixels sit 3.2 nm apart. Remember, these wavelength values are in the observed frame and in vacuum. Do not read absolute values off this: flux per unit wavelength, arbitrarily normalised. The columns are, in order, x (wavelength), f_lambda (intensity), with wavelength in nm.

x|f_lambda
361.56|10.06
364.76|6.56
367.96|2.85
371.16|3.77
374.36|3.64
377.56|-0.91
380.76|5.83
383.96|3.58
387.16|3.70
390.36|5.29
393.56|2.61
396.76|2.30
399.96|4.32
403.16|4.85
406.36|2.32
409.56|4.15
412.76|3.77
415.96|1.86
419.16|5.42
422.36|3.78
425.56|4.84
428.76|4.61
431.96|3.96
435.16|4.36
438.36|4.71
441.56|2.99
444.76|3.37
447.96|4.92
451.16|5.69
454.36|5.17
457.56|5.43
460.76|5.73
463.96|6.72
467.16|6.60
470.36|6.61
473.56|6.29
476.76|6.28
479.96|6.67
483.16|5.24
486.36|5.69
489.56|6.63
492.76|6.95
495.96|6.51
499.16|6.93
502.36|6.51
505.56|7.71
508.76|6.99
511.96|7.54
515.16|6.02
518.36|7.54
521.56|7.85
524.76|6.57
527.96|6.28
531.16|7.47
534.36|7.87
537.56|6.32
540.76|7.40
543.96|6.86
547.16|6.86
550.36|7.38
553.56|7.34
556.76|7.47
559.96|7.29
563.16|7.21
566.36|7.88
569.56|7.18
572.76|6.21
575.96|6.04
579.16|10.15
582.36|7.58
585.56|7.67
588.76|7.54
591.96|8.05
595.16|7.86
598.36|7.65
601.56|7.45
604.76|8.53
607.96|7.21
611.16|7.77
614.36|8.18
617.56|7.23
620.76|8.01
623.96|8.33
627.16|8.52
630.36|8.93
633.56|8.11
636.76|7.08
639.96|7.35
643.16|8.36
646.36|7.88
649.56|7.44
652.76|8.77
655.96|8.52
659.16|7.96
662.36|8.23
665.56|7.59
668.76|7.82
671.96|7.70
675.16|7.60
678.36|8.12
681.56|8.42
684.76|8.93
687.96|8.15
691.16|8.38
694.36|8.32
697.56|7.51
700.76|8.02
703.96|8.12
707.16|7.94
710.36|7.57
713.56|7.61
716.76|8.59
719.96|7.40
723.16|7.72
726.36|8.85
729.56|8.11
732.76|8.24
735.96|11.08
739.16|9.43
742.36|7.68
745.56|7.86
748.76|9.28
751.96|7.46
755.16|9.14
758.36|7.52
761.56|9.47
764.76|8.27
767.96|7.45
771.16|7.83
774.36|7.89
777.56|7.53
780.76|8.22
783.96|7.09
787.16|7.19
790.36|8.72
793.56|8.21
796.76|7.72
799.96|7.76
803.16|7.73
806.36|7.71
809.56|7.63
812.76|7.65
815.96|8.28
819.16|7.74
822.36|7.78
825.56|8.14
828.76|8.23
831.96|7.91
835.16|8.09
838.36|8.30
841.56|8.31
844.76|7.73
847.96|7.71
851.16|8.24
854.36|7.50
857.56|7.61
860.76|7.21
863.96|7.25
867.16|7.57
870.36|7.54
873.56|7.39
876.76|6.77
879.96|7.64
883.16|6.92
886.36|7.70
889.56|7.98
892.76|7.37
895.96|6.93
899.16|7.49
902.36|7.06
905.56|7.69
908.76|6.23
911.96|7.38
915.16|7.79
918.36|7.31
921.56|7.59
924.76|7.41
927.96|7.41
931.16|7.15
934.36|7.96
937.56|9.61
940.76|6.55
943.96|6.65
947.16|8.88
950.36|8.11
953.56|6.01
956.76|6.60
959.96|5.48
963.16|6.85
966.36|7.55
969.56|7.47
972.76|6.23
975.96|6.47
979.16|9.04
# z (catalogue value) 0.12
